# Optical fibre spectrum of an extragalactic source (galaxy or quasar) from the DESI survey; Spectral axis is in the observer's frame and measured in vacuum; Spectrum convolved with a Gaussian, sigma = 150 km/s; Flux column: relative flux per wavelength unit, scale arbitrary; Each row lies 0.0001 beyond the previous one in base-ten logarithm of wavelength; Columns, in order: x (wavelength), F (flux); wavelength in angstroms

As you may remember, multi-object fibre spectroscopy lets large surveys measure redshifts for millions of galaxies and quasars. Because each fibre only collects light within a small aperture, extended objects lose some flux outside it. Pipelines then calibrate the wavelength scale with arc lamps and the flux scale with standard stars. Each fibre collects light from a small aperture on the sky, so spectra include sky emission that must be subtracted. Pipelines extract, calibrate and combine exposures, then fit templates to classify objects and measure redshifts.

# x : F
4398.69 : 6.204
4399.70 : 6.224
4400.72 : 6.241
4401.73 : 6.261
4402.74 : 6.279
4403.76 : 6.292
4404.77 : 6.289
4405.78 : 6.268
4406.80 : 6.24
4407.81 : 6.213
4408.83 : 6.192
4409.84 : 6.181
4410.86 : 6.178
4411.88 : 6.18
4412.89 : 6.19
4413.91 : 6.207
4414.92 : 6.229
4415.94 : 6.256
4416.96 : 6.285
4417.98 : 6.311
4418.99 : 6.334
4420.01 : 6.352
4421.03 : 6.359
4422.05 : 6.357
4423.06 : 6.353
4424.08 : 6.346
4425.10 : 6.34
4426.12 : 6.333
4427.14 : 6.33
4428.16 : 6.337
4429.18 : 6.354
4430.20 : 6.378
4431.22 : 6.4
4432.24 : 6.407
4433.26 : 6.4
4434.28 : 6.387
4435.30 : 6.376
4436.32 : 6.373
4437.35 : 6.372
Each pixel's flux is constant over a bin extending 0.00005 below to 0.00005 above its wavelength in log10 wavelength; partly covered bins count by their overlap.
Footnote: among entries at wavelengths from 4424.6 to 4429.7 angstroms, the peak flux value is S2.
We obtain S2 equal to 6.354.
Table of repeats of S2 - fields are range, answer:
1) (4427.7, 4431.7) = 6.4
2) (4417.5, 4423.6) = 6.359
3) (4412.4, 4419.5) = 6.334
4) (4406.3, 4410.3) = 6.24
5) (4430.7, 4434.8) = 6.407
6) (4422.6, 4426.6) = 6.353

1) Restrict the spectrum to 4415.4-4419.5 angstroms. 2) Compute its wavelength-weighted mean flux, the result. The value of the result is 6.29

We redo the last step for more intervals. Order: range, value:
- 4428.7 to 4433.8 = 6.39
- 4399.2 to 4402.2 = 6.23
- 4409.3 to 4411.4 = 6.17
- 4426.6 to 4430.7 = 6.35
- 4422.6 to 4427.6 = 6.33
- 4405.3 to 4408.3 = 6.24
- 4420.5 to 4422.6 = 6.37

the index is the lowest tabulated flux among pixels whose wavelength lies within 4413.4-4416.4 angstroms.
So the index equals 6.207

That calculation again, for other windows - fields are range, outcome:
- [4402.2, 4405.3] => 6.279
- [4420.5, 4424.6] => 6.346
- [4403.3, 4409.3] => 6.192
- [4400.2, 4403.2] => 6.241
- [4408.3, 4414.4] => 6.178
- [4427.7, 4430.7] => 6.337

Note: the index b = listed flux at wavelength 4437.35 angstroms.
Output 6.372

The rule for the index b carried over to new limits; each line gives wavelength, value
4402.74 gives 6.279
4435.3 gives 6.376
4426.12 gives 6.333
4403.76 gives 6.292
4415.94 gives 6.256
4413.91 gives 6.207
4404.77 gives 6.289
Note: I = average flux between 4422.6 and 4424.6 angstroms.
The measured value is 6.34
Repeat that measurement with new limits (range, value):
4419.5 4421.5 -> 6.34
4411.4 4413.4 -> 6.2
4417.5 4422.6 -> 6.35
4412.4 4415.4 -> 6.21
